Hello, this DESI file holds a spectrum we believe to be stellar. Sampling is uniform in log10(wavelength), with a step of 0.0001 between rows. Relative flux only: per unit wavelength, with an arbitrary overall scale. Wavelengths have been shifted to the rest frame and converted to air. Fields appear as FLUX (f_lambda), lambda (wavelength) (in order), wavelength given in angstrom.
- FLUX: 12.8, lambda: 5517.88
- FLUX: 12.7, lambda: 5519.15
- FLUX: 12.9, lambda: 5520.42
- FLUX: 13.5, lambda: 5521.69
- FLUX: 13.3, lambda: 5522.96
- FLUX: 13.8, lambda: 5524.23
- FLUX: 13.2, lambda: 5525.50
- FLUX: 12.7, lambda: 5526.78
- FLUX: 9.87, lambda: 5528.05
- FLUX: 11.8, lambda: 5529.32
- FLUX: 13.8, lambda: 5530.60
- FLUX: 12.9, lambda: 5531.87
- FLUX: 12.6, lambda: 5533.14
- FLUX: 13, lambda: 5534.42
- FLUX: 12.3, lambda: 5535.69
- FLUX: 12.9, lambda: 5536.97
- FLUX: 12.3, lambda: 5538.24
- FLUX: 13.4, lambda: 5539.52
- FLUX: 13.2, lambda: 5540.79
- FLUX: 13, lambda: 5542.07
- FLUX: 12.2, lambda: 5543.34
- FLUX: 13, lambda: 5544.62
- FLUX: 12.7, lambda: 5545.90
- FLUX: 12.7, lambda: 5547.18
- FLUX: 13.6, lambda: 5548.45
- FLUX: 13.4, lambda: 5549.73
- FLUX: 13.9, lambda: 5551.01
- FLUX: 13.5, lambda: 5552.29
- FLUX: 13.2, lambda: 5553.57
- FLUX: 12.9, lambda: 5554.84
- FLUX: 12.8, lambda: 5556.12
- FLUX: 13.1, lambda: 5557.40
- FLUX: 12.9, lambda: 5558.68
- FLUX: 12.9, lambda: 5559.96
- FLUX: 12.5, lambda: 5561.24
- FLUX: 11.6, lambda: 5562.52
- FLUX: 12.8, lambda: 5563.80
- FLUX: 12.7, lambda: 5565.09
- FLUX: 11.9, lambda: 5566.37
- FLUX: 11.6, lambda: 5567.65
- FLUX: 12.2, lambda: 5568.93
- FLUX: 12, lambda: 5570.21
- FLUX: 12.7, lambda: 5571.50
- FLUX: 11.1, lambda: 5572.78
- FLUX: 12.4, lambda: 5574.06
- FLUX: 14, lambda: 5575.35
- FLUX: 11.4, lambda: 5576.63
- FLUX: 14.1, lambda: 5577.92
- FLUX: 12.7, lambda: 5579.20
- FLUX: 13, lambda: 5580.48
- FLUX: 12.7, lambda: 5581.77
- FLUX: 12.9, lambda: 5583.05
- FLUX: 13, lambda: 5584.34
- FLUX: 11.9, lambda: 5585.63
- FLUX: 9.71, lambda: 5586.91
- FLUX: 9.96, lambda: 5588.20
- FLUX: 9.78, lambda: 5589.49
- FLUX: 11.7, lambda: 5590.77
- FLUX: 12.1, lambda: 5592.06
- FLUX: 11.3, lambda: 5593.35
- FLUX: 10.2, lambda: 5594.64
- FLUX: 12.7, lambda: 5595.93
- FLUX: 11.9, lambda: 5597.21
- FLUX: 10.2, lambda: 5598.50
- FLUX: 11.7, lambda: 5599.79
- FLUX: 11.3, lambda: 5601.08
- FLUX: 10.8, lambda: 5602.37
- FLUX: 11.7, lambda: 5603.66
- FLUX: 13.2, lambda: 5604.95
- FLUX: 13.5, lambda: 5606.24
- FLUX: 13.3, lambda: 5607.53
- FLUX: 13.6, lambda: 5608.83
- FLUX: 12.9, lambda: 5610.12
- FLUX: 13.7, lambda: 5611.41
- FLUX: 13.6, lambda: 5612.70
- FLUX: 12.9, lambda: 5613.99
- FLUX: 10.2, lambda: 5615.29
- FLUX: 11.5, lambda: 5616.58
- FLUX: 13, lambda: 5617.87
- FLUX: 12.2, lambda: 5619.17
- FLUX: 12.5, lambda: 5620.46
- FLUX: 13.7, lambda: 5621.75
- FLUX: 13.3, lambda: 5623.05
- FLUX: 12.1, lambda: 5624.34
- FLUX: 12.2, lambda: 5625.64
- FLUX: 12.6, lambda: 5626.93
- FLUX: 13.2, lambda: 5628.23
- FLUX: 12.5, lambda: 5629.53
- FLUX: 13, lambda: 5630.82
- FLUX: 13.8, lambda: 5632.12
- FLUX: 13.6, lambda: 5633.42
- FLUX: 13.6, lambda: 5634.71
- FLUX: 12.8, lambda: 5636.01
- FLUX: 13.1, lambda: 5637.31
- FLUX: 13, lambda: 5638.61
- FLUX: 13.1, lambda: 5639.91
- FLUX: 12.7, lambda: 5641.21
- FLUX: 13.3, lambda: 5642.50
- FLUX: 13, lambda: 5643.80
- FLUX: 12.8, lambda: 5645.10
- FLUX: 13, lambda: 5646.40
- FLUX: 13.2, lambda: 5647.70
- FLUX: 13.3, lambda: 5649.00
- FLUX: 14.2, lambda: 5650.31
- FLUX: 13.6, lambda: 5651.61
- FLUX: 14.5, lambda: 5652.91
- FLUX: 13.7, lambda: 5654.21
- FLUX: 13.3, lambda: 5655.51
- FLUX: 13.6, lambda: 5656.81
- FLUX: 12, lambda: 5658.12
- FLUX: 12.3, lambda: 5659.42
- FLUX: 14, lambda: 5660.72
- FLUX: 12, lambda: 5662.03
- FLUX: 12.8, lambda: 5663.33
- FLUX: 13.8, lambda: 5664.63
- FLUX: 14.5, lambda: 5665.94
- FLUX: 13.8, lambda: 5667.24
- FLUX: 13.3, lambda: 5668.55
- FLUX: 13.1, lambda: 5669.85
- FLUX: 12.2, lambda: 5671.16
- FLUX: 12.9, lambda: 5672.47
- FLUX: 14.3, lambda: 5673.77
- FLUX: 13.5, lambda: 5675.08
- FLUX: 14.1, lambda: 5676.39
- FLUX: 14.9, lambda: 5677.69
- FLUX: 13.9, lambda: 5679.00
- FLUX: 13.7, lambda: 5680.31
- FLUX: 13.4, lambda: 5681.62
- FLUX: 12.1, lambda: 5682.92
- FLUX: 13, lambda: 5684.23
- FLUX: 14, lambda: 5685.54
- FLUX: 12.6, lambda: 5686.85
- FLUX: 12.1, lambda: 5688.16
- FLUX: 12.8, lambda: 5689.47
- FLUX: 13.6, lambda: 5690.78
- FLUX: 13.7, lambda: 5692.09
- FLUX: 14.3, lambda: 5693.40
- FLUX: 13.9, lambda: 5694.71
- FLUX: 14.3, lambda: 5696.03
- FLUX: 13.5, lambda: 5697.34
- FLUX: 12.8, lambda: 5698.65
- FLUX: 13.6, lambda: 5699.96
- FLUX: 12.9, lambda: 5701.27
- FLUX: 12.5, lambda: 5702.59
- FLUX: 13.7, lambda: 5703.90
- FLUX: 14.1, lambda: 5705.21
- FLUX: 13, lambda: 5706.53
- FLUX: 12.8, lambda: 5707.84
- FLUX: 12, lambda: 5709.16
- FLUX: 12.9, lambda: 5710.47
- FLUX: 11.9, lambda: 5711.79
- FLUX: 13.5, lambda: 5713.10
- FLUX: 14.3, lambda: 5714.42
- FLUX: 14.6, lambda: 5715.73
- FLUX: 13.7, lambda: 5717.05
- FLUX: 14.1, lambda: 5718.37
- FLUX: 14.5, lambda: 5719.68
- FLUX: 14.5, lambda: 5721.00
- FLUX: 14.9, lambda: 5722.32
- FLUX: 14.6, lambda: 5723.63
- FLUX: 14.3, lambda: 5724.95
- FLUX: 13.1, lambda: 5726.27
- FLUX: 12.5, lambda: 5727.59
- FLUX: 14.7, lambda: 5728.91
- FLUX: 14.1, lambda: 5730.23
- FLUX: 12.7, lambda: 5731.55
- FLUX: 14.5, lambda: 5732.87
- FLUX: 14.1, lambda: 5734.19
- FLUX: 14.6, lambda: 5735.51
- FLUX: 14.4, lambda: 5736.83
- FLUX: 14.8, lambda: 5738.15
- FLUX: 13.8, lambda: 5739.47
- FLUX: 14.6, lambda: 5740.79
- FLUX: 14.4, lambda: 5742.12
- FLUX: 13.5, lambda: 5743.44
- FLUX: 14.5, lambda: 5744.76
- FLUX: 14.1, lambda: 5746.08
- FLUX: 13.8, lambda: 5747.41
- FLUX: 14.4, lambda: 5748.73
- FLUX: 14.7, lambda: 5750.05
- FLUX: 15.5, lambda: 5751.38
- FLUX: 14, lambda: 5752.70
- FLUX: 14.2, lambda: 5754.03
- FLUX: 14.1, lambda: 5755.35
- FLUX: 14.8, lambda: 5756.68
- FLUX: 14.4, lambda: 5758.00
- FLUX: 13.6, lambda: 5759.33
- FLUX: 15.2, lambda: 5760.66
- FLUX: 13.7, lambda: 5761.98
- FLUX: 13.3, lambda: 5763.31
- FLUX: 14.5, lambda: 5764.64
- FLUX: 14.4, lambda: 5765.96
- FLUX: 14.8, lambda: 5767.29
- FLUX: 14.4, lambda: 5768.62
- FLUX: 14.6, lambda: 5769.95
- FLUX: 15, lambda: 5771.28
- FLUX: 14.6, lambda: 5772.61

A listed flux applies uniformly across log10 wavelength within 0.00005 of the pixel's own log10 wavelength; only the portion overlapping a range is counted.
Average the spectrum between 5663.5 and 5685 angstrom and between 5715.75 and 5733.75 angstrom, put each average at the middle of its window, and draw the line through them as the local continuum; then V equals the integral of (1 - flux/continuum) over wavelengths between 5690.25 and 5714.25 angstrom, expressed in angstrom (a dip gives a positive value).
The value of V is 0.88 angstrom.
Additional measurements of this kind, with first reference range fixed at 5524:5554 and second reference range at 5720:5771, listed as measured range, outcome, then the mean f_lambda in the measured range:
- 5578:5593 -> 1.5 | 11.8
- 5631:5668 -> 0.8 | 13.3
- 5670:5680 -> 0.1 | 13.6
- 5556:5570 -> 0.6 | 12.4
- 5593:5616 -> 2.0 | 12.2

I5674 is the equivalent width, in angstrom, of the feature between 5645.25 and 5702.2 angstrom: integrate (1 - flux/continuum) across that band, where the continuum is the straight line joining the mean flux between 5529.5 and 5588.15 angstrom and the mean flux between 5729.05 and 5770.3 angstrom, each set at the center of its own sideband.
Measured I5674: 1.0 angstrom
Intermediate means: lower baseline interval 12.7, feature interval 13.4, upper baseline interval 14.3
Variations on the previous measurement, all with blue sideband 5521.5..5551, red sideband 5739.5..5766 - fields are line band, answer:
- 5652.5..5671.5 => 0.57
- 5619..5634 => 0.59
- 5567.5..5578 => 0.60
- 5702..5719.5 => 0.81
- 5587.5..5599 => 1.85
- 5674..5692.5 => 0.55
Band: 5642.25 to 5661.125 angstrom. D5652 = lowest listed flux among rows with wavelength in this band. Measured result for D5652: 12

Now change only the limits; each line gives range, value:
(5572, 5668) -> 9.71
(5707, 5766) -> 11.9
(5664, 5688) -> 12.1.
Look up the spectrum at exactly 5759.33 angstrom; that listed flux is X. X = 13.6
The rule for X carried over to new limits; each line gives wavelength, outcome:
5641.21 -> 12.7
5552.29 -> 13.5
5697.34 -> 13.5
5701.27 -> 12.9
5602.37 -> 10.8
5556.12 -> 12.8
